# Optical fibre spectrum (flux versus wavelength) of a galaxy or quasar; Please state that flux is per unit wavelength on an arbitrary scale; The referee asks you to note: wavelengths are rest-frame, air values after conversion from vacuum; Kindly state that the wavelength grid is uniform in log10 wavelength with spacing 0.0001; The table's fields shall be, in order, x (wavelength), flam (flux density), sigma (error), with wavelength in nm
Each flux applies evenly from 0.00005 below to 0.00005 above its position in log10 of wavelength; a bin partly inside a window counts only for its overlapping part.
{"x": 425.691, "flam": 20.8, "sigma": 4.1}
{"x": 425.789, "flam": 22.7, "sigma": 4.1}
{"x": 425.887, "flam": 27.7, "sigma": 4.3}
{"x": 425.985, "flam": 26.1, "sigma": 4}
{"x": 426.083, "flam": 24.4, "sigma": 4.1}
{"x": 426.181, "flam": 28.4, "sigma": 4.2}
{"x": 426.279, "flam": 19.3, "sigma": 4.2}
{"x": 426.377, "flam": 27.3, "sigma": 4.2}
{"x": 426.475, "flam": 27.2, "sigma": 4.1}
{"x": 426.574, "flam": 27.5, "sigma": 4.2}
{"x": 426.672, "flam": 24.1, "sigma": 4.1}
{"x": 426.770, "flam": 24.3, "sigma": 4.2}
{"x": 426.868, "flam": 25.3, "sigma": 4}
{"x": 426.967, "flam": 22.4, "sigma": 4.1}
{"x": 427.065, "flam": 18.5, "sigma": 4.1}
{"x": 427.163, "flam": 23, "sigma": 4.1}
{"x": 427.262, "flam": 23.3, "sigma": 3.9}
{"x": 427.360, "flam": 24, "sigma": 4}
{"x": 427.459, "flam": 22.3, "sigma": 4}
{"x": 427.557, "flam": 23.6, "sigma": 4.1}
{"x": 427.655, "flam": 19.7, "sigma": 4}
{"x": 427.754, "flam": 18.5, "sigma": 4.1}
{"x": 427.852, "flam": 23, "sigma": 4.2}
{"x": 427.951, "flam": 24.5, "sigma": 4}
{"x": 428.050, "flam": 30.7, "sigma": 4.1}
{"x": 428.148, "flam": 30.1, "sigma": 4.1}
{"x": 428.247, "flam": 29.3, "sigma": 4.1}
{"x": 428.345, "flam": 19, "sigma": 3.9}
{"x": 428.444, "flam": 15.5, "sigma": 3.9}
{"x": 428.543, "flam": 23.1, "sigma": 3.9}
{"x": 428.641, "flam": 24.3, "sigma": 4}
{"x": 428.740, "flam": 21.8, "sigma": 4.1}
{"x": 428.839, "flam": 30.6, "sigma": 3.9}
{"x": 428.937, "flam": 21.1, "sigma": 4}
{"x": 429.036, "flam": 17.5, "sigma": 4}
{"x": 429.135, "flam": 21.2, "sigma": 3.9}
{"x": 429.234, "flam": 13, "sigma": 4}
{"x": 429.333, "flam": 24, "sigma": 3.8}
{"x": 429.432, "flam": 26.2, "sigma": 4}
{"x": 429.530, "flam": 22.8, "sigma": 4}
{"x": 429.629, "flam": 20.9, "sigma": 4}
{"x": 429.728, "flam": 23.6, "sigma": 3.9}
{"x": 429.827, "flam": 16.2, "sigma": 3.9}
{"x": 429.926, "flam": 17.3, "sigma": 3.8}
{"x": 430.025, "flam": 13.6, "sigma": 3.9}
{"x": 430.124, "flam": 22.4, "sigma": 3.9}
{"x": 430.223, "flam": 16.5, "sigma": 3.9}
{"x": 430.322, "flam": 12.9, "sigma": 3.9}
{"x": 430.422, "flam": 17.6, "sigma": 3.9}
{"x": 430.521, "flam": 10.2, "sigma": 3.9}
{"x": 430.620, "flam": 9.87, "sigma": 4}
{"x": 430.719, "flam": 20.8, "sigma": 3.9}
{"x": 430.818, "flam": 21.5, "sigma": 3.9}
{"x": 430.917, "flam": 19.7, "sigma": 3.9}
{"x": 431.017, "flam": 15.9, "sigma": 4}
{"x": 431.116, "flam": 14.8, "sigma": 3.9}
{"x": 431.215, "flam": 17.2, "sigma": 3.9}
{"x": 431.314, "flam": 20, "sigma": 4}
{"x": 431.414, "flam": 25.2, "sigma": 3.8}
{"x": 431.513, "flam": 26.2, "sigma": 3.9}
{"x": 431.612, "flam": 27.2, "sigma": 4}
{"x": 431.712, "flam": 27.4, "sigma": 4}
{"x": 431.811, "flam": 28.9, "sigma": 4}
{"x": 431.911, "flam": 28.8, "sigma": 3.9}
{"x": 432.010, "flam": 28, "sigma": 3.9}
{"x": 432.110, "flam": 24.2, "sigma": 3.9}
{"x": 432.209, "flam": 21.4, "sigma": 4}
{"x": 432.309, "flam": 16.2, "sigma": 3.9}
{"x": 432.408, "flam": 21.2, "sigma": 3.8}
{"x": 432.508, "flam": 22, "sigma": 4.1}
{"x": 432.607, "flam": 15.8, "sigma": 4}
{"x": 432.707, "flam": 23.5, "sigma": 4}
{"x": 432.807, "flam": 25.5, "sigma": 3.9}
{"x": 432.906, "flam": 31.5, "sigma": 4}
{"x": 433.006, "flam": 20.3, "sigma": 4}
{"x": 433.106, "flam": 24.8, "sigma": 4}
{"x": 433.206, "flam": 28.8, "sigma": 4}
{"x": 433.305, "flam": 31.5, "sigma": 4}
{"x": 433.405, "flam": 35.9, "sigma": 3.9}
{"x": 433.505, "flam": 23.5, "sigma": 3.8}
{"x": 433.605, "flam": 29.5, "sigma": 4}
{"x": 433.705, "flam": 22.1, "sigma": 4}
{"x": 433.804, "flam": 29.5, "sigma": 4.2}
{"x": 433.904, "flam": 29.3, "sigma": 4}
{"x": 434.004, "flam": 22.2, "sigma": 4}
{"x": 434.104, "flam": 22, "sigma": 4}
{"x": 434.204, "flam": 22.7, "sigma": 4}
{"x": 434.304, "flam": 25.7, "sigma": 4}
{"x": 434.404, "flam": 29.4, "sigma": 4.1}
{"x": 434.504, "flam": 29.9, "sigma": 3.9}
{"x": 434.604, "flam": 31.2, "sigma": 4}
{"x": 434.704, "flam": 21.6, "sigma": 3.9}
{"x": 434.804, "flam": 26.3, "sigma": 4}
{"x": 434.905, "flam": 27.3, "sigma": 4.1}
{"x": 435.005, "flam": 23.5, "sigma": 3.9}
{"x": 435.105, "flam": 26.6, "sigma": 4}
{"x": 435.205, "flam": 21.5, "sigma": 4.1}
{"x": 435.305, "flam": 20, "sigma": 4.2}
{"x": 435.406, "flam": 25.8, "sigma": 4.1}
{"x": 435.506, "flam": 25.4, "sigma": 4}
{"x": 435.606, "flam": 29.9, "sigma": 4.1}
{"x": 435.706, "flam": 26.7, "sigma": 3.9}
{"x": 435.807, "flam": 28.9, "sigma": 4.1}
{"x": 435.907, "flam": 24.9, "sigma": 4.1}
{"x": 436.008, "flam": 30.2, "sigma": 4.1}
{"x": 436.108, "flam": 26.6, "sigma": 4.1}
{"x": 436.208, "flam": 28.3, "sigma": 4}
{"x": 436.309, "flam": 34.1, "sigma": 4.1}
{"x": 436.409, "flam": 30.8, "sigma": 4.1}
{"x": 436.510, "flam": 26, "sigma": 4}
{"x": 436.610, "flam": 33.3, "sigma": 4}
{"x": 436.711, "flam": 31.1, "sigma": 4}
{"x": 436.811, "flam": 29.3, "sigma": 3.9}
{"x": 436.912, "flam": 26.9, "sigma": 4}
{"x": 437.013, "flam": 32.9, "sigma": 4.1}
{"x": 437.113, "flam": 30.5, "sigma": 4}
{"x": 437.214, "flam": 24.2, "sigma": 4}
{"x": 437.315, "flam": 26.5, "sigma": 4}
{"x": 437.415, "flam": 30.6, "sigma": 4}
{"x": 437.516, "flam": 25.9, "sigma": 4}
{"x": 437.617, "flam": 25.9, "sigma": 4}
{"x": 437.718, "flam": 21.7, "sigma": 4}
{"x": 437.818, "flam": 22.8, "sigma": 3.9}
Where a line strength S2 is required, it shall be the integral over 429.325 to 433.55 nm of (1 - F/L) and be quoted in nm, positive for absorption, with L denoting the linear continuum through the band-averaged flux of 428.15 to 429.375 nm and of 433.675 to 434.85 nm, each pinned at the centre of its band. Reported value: 0.383 nm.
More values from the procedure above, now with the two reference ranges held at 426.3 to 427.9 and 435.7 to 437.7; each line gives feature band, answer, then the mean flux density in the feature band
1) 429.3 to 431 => 0.44 nm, 18.5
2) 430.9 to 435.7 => 0.35 nm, 24.8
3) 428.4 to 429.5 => 0.12 nm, 21.7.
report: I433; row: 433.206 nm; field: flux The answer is 28.8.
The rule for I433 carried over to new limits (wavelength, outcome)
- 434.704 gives 21.6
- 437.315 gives 26.5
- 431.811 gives 28.9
